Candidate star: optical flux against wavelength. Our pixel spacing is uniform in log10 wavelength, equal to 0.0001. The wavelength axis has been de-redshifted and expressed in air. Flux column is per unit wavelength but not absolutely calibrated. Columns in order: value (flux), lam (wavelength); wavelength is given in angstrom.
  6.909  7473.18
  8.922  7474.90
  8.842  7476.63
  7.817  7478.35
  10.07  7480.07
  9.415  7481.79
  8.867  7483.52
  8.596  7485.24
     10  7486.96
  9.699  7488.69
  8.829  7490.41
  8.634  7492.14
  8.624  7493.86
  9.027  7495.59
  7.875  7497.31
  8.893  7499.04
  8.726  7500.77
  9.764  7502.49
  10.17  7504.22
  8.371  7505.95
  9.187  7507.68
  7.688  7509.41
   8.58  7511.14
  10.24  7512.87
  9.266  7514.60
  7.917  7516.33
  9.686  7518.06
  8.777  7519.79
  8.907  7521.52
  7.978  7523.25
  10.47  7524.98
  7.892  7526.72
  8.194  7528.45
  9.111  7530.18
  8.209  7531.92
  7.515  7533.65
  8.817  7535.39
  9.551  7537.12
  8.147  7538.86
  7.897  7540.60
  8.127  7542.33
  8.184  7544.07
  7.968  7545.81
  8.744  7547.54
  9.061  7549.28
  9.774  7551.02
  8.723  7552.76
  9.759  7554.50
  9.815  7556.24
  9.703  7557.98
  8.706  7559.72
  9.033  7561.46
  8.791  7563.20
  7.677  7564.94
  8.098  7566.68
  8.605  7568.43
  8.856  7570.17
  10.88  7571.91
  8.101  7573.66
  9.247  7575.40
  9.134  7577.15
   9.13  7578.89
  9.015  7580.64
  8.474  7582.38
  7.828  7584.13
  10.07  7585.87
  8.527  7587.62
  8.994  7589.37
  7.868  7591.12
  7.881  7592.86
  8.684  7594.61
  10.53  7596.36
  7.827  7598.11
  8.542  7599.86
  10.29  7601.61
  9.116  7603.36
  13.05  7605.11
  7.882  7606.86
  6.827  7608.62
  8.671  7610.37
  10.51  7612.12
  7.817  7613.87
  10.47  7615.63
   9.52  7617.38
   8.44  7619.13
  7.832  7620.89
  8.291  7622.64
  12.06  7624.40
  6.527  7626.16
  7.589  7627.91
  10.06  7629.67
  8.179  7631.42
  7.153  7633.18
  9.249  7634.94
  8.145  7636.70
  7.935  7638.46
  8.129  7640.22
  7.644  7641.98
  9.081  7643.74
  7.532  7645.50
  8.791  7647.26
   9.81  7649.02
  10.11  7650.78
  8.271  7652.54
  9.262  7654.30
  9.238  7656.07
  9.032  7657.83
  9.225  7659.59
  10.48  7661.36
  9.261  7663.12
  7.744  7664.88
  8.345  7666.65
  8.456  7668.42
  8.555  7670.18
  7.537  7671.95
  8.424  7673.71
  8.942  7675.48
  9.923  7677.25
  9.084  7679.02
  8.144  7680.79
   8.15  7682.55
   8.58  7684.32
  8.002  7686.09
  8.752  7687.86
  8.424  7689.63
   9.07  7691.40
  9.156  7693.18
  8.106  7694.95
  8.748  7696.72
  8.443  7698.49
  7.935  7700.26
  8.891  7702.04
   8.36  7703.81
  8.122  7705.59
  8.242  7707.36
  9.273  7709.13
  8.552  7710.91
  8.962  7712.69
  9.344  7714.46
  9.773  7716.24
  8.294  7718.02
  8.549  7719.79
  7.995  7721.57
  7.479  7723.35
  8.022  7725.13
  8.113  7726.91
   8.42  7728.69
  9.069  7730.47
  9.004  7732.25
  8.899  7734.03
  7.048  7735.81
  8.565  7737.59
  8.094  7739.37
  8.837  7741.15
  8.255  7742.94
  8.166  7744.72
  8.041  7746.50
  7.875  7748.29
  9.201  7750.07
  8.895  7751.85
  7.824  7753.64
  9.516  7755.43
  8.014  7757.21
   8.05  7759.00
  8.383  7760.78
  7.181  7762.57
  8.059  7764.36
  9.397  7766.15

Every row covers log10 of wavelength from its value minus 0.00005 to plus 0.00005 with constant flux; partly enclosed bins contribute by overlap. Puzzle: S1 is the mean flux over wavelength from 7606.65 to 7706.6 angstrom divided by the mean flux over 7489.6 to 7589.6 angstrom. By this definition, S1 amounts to 0.98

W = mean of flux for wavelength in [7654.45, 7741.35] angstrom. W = 8.61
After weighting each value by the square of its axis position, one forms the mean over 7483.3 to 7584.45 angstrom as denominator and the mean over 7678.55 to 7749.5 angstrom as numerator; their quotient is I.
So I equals 1.0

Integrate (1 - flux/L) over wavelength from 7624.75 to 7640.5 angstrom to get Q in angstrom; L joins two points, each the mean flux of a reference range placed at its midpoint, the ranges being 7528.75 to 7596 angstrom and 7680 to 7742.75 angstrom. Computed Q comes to 0.7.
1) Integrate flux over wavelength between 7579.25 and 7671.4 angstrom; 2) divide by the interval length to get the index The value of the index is 8.82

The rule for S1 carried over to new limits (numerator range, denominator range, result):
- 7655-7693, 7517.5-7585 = 1.00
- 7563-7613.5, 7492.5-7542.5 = 1.02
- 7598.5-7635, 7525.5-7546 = 1.07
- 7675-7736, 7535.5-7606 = 0.96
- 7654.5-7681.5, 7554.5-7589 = 0.99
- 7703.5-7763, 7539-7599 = 0.96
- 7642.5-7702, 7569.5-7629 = 0.98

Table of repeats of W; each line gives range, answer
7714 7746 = 8.42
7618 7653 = 8.55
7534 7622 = 8.89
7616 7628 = 8.76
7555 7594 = 8.85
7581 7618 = 9.02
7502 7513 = 9.04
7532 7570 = 8.69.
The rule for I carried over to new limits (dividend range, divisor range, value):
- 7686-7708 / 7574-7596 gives 1.00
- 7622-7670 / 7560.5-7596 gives 1.01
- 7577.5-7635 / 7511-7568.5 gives 1.03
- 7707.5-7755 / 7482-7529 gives 1.01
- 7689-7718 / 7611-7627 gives 0.98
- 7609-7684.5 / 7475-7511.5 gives 1.02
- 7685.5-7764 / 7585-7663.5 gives 0.98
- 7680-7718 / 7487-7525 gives 1.01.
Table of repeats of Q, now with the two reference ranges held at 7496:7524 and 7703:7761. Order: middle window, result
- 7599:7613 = -1.1 angstrom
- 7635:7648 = 0.6 angstrom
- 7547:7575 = -0.8 angstrom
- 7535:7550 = 0.6 angstrom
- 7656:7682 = -0.7 angstrom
